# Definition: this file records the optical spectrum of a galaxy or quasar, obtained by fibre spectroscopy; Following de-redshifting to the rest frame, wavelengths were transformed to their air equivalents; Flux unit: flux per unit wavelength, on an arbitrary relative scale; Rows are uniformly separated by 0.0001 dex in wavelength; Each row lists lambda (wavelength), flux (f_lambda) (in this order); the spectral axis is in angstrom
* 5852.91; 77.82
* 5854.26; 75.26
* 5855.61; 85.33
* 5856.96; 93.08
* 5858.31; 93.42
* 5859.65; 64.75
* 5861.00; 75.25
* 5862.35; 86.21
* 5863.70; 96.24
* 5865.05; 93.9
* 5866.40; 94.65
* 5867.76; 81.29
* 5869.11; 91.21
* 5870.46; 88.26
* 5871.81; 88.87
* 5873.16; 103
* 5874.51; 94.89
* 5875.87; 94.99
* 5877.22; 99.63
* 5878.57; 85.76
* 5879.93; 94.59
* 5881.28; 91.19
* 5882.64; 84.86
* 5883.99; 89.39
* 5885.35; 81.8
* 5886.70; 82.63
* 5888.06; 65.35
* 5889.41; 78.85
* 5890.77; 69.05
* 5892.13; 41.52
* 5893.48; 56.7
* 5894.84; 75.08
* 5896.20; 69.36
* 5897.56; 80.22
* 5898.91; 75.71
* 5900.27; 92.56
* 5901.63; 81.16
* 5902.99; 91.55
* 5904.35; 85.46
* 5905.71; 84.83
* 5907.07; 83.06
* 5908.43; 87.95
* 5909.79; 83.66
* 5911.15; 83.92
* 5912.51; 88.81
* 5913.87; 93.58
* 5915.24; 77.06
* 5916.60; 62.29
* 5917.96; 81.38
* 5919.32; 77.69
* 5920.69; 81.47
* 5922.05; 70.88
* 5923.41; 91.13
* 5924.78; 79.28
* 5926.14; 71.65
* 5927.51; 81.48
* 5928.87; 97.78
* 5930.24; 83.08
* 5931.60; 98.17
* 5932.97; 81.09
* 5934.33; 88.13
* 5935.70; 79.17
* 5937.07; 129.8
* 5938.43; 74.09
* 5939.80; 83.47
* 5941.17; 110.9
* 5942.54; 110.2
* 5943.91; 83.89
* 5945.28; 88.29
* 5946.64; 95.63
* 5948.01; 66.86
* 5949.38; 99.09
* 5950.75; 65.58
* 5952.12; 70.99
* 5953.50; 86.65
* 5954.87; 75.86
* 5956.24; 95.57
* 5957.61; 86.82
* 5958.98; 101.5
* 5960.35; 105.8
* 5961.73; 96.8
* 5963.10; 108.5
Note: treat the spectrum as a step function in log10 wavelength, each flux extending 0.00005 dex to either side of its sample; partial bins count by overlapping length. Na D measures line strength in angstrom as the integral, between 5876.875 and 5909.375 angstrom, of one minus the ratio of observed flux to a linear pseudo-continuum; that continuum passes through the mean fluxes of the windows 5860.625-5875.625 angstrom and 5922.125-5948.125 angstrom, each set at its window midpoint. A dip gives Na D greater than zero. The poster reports 3.6 angstrom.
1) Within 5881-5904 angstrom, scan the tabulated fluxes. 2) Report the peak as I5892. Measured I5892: 92.56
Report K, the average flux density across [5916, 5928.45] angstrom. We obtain 78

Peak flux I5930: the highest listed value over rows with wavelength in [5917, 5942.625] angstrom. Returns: 129.8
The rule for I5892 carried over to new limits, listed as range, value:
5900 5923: 93.58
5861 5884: 103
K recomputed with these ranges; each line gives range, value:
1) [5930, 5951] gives 90.5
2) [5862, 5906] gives 83.9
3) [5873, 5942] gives 83.7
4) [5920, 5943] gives 88.7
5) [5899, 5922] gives 83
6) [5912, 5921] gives 80.1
